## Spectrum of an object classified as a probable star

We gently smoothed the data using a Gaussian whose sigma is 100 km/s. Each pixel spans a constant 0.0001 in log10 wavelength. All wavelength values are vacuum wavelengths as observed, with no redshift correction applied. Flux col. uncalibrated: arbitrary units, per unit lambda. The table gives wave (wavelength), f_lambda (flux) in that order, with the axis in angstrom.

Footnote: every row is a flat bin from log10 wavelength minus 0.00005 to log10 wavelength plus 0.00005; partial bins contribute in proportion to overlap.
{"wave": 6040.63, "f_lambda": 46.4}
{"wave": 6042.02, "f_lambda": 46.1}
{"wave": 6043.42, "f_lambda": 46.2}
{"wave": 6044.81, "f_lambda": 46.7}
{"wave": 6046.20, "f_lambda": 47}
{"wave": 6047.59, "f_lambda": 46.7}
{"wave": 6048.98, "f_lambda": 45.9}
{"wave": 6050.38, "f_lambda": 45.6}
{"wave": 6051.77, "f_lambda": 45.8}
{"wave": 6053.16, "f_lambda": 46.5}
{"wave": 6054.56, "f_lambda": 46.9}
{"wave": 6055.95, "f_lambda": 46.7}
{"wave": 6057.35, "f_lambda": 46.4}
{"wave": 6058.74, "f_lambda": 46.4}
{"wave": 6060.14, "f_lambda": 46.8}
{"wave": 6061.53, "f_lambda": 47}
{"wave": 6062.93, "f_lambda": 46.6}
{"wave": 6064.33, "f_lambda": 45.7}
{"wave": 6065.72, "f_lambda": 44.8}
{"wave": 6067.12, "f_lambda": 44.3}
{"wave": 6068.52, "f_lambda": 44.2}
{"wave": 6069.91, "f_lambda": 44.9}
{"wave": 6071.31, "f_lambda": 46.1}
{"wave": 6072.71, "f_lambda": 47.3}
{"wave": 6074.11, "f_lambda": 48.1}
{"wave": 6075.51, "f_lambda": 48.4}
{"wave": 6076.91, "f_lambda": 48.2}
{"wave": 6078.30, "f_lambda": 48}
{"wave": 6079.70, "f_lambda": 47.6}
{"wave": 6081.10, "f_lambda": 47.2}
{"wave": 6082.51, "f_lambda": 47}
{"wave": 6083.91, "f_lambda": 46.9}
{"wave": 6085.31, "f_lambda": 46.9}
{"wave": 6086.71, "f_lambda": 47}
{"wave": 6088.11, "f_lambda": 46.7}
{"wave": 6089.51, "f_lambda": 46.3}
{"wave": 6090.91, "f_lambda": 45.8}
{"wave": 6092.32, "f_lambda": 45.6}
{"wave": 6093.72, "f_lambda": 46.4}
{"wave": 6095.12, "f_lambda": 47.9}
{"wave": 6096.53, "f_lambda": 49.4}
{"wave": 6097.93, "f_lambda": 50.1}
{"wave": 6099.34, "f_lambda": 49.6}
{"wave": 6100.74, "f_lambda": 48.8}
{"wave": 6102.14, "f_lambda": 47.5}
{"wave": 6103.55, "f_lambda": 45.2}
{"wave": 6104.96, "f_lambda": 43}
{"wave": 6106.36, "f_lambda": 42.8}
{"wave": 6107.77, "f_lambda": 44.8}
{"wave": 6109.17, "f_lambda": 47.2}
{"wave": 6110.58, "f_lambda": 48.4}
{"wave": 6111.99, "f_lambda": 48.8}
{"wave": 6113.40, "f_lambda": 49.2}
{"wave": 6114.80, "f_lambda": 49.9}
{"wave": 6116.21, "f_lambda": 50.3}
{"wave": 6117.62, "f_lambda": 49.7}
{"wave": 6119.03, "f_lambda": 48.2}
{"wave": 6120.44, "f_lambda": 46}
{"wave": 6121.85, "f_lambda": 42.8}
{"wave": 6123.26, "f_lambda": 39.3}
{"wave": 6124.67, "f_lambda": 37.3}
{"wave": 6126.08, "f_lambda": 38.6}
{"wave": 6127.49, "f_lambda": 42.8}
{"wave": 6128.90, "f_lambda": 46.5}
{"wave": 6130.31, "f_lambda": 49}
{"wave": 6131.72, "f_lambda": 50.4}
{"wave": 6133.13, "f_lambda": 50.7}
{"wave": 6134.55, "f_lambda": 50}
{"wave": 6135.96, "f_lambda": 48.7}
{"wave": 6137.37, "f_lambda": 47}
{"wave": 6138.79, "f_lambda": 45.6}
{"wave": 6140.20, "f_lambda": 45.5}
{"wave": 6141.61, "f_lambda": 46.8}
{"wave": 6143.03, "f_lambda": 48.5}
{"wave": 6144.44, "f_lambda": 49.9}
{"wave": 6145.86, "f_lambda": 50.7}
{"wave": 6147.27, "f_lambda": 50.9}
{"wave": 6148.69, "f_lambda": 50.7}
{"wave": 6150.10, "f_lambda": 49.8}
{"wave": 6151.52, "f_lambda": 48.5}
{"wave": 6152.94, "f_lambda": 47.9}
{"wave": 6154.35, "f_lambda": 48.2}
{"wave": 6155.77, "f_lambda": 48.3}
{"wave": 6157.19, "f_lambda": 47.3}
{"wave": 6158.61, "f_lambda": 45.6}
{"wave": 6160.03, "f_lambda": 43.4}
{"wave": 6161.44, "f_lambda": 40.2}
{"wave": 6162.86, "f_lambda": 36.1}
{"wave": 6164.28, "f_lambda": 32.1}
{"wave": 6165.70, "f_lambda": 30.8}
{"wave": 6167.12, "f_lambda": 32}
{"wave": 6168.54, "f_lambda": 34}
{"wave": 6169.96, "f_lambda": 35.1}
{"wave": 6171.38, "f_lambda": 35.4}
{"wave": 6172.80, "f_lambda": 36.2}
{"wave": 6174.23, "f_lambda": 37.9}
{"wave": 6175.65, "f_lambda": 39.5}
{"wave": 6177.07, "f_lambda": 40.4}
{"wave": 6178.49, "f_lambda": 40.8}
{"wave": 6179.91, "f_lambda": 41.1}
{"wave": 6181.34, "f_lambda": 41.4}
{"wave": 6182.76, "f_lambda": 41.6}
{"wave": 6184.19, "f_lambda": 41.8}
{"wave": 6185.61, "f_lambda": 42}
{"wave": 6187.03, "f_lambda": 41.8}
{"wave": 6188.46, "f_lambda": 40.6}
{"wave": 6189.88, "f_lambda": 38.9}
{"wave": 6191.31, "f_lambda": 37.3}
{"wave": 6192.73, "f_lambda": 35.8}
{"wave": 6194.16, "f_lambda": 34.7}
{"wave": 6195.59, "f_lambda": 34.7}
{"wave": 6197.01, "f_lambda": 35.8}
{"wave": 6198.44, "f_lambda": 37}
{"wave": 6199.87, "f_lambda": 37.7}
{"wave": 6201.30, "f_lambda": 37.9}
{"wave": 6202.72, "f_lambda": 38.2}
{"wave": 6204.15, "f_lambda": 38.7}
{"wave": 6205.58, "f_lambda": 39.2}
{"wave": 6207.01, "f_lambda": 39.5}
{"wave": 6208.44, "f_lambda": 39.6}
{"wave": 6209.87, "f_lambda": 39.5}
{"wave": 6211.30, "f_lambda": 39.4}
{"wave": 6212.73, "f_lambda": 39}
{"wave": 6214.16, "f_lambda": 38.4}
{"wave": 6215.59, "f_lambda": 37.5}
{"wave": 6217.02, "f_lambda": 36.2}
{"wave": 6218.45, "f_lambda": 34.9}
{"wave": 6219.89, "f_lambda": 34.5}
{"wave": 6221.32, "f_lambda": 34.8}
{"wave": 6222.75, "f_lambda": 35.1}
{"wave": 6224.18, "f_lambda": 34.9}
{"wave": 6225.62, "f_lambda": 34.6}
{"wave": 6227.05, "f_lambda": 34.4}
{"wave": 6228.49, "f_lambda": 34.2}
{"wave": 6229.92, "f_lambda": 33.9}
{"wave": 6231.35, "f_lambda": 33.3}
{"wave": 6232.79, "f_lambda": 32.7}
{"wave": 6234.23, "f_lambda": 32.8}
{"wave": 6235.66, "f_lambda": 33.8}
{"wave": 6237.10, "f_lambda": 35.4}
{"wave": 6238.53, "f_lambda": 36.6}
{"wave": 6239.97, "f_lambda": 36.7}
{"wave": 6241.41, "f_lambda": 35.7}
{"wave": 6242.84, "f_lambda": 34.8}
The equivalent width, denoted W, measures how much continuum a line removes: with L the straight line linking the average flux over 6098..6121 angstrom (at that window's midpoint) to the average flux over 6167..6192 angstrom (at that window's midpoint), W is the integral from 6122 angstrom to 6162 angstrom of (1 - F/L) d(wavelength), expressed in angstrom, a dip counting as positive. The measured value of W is -3.0 angstrom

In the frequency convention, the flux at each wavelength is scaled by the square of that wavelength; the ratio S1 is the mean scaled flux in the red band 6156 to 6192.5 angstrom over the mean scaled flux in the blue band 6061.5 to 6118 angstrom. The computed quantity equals 0.85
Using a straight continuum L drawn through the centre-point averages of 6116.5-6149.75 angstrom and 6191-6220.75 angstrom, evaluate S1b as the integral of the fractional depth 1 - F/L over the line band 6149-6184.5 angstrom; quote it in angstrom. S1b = 1.52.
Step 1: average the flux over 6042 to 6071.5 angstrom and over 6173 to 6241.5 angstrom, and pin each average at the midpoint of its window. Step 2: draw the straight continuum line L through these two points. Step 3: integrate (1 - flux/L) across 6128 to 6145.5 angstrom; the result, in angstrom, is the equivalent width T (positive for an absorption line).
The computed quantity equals -2.9 angstrom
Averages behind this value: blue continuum 46.1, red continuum 37.3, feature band 48.2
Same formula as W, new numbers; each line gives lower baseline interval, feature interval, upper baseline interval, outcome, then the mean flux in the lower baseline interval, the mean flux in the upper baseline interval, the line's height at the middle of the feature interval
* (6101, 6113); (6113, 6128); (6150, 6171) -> 0.0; 46.1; 40.9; 44.8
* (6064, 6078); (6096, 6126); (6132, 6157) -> 0.7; 46.3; 48.7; 47.6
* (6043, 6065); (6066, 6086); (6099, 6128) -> -0.3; 46.4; 45.7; 46.2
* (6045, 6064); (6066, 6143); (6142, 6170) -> -2.7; 46.5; 43.7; 45.1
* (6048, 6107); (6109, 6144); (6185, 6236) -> -3.0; 46.6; 36.8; 43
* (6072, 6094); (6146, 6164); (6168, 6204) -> -2.3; 47.1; 38.3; 41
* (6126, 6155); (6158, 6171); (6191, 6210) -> 2.2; 48.2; 37.5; 43.9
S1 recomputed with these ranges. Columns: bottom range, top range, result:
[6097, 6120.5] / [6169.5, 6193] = 0.85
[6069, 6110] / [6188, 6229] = 0.82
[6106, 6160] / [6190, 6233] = 0.79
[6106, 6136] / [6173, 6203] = 0.86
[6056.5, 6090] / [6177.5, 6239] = 0.84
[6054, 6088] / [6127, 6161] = 1.05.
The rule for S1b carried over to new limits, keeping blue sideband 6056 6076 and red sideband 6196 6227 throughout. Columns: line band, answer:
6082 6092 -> -0.38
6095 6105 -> -0.88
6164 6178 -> 1.46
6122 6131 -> 0.03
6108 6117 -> -1.13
